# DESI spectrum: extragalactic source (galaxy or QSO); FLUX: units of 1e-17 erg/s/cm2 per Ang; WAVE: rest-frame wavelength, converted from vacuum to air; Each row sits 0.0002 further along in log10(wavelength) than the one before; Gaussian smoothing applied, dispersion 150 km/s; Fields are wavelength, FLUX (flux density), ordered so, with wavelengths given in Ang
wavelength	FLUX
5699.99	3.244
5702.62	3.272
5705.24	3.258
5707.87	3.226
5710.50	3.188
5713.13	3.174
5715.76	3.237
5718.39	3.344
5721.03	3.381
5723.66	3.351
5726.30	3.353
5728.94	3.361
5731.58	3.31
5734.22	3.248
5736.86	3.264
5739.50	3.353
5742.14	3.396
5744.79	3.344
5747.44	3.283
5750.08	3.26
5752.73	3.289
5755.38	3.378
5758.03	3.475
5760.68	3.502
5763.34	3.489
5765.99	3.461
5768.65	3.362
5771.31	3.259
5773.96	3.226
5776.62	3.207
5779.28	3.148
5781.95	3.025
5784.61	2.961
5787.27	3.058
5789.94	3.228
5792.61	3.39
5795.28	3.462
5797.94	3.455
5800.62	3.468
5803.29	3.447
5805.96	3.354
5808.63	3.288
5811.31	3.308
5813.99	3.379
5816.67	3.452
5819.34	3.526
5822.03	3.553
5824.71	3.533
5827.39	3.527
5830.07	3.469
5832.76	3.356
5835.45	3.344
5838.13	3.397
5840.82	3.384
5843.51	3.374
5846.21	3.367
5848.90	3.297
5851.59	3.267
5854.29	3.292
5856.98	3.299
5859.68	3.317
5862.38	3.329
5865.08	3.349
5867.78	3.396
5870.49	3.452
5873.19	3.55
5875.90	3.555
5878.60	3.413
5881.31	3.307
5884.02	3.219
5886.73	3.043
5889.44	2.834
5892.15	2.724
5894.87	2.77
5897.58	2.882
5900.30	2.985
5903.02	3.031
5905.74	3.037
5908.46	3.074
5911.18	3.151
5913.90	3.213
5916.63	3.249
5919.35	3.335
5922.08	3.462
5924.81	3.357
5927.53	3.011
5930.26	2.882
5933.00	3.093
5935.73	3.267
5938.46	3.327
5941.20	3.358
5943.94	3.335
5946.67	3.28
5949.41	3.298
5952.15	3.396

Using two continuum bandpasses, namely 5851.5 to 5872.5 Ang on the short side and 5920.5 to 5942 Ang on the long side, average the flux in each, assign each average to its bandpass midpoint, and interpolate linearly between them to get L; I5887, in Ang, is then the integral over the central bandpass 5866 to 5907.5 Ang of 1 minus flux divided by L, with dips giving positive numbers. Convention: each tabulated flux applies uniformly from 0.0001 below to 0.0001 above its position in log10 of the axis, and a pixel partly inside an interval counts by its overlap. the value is 1.9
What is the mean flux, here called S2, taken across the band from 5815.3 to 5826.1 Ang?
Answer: 3.52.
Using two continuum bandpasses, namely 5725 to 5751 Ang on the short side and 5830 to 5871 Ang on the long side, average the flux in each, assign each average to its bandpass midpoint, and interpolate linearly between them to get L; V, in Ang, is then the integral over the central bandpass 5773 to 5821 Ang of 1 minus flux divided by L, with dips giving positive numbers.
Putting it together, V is 0.48 Ang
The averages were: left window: 3.32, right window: 3.35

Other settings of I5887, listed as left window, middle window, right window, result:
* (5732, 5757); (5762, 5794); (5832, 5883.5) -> 0.9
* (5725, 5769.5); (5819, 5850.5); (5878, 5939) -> -1.9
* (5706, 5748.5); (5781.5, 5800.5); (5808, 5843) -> 0.7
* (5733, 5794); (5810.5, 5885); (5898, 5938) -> -4.2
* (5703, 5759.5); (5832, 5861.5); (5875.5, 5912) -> -1.9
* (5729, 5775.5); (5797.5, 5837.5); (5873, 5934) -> -2.2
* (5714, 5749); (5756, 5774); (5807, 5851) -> -0.3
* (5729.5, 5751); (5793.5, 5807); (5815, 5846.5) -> -0.2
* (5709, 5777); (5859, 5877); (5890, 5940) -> -1.5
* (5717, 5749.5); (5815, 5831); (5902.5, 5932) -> -1.3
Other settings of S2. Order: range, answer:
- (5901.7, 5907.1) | 3.03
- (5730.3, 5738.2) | 3.28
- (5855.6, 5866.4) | 3.32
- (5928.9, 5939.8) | 3.14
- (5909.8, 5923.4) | 3.28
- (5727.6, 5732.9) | 3.33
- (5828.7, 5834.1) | 3.41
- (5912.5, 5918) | 3.23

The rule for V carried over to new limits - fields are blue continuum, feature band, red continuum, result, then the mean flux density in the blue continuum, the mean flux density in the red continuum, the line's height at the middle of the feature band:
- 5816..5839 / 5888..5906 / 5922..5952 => 2.4 Ang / 3.46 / 3.24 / 3.32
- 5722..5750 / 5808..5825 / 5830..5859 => -0.5 Ang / 3.32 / 3.34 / 3.34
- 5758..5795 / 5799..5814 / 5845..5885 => -0.3 Ang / 3.27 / 3.36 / 3.3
